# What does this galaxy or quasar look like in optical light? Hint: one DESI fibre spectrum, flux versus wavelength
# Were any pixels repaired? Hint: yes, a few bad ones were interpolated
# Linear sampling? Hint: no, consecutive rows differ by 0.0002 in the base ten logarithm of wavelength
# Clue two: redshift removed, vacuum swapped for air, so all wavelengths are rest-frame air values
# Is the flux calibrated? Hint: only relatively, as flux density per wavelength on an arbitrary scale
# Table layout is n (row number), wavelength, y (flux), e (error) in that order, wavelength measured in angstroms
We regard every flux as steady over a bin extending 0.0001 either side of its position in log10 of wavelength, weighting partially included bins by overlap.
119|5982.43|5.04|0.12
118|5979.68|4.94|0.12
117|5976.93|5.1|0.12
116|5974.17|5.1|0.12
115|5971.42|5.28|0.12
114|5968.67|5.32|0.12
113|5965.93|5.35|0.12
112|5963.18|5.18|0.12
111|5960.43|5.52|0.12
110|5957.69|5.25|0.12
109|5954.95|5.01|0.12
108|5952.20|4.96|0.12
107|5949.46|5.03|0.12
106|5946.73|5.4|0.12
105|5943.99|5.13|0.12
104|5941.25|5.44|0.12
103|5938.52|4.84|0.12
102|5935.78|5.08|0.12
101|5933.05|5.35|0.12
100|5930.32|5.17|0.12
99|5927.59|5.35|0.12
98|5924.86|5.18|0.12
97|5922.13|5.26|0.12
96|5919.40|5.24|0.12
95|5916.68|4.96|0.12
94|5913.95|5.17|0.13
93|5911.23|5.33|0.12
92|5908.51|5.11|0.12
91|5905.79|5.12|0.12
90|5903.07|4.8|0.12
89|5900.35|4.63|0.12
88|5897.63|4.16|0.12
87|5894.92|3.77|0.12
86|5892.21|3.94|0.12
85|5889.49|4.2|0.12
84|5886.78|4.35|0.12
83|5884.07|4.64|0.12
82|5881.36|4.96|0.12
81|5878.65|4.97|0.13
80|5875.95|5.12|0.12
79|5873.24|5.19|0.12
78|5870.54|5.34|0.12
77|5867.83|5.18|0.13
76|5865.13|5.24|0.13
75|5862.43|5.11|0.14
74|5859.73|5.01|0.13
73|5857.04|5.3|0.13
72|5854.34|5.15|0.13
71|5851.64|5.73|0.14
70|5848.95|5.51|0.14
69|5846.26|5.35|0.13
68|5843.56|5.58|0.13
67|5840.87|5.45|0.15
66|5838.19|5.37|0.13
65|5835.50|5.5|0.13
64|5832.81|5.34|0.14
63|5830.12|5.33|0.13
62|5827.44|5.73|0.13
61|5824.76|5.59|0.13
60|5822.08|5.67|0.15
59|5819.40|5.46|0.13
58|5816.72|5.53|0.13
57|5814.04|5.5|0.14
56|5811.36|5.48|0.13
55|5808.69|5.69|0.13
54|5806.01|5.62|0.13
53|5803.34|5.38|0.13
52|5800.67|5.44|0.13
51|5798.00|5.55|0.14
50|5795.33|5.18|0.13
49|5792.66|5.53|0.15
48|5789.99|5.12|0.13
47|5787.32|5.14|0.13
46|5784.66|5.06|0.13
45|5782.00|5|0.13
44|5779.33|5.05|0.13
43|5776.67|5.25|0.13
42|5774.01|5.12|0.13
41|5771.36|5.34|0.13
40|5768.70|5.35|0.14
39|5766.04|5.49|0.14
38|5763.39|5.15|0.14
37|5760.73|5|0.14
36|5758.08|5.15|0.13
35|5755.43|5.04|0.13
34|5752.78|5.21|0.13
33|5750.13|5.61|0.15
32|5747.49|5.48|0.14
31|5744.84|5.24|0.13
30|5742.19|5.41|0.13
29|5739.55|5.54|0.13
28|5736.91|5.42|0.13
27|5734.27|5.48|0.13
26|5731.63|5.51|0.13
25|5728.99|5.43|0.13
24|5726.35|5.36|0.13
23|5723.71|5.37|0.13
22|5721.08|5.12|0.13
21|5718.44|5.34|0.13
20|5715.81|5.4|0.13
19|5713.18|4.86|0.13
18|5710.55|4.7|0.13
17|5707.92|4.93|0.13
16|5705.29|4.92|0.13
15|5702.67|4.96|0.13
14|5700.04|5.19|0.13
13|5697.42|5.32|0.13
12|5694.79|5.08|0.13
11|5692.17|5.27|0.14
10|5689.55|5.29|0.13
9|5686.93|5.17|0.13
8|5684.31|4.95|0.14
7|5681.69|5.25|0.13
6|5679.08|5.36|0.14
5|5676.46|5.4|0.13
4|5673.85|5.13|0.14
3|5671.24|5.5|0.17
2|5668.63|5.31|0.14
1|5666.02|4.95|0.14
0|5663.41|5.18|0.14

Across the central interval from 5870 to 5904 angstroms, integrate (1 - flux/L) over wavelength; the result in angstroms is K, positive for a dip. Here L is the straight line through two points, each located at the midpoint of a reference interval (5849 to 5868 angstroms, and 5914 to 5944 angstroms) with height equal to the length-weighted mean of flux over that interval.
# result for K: 4.1 angstroms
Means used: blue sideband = 5.27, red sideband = 5.18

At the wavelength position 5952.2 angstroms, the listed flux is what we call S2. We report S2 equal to 4.96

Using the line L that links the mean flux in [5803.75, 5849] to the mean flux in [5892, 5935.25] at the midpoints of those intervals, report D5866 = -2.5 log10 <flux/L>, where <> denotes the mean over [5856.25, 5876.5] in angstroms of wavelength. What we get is 0.01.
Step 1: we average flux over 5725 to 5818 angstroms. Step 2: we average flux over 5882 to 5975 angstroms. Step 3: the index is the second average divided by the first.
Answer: 0.93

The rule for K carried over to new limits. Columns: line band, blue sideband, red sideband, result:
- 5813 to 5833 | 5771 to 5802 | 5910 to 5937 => -1.17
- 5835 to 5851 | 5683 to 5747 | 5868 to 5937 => -1.50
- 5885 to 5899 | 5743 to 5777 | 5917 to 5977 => 3.01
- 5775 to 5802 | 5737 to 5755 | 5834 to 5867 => 0.75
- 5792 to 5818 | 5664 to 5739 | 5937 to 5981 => -1.44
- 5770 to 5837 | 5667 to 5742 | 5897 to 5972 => -2.46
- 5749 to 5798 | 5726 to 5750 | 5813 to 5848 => 2.18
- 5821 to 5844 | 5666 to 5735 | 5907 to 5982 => -1.36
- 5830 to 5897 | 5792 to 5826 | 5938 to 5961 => 4.16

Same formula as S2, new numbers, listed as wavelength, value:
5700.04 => 5.19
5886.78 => 4.35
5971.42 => 5.28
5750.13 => 5.61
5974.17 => 5.1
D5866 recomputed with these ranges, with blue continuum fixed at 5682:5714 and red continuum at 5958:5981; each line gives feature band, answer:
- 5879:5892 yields 0.148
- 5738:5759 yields -0.052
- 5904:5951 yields 0.004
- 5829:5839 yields -0.049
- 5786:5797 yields -0.027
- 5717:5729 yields -0.049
